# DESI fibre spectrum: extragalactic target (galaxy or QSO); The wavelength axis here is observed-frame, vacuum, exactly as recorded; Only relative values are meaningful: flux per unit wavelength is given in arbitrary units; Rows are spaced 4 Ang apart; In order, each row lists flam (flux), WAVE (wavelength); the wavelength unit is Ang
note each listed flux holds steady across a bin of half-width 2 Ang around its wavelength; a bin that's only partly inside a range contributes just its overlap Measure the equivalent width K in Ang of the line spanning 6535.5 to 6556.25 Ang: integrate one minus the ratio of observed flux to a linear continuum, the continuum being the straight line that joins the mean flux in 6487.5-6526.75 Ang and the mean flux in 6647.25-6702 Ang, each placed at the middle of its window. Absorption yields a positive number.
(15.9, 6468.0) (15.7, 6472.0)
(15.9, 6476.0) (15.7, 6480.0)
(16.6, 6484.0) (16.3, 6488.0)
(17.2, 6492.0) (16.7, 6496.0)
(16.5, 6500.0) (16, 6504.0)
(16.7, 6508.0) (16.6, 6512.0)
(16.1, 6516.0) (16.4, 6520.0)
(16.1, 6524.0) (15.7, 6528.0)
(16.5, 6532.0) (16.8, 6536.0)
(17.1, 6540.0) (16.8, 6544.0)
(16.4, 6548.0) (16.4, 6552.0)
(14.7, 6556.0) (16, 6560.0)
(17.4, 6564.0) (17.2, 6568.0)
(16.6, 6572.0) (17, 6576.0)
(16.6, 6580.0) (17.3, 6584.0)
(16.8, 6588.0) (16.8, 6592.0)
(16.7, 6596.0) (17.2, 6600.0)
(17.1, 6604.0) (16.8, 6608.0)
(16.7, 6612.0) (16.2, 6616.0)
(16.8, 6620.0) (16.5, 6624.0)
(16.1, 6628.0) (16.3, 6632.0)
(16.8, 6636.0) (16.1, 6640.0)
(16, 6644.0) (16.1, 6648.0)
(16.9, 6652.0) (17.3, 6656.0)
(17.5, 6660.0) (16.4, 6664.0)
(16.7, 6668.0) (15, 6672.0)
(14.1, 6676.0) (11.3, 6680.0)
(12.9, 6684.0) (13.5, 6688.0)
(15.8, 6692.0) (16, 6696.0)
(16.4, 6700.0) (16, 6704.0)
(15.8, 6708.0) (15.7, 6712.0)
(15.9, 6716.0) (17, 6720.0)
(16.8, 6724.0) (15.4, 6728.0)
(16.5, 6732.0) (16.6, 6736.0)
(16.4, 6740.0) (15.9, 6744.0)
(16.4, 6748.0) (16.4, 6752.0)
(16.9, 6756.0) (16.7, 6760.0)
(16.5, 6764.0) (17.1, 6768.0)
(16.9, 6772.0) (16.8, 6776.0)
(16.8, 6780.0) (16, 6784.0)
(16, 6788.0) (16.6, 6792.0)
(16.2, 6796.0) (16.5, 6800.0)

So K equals -0.3 Ang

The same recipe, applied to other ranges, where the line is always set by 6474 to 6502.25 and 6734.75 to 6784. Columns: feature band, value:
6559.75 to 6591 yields -0.83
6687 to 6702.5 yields 0.92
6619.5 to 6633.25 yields 0.09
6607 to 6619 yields -0.05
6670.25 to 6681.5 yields 2.05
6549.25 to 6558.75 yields 0.46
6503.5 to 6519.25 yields 0.04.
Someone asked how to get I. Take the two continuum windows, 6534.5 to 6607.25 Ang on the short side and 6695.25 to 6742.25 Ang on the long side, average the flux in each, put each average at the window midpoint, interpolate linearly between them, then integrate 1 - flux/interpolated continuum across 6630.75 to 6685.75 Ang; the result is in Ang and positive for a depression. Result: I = 2.5 Ang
